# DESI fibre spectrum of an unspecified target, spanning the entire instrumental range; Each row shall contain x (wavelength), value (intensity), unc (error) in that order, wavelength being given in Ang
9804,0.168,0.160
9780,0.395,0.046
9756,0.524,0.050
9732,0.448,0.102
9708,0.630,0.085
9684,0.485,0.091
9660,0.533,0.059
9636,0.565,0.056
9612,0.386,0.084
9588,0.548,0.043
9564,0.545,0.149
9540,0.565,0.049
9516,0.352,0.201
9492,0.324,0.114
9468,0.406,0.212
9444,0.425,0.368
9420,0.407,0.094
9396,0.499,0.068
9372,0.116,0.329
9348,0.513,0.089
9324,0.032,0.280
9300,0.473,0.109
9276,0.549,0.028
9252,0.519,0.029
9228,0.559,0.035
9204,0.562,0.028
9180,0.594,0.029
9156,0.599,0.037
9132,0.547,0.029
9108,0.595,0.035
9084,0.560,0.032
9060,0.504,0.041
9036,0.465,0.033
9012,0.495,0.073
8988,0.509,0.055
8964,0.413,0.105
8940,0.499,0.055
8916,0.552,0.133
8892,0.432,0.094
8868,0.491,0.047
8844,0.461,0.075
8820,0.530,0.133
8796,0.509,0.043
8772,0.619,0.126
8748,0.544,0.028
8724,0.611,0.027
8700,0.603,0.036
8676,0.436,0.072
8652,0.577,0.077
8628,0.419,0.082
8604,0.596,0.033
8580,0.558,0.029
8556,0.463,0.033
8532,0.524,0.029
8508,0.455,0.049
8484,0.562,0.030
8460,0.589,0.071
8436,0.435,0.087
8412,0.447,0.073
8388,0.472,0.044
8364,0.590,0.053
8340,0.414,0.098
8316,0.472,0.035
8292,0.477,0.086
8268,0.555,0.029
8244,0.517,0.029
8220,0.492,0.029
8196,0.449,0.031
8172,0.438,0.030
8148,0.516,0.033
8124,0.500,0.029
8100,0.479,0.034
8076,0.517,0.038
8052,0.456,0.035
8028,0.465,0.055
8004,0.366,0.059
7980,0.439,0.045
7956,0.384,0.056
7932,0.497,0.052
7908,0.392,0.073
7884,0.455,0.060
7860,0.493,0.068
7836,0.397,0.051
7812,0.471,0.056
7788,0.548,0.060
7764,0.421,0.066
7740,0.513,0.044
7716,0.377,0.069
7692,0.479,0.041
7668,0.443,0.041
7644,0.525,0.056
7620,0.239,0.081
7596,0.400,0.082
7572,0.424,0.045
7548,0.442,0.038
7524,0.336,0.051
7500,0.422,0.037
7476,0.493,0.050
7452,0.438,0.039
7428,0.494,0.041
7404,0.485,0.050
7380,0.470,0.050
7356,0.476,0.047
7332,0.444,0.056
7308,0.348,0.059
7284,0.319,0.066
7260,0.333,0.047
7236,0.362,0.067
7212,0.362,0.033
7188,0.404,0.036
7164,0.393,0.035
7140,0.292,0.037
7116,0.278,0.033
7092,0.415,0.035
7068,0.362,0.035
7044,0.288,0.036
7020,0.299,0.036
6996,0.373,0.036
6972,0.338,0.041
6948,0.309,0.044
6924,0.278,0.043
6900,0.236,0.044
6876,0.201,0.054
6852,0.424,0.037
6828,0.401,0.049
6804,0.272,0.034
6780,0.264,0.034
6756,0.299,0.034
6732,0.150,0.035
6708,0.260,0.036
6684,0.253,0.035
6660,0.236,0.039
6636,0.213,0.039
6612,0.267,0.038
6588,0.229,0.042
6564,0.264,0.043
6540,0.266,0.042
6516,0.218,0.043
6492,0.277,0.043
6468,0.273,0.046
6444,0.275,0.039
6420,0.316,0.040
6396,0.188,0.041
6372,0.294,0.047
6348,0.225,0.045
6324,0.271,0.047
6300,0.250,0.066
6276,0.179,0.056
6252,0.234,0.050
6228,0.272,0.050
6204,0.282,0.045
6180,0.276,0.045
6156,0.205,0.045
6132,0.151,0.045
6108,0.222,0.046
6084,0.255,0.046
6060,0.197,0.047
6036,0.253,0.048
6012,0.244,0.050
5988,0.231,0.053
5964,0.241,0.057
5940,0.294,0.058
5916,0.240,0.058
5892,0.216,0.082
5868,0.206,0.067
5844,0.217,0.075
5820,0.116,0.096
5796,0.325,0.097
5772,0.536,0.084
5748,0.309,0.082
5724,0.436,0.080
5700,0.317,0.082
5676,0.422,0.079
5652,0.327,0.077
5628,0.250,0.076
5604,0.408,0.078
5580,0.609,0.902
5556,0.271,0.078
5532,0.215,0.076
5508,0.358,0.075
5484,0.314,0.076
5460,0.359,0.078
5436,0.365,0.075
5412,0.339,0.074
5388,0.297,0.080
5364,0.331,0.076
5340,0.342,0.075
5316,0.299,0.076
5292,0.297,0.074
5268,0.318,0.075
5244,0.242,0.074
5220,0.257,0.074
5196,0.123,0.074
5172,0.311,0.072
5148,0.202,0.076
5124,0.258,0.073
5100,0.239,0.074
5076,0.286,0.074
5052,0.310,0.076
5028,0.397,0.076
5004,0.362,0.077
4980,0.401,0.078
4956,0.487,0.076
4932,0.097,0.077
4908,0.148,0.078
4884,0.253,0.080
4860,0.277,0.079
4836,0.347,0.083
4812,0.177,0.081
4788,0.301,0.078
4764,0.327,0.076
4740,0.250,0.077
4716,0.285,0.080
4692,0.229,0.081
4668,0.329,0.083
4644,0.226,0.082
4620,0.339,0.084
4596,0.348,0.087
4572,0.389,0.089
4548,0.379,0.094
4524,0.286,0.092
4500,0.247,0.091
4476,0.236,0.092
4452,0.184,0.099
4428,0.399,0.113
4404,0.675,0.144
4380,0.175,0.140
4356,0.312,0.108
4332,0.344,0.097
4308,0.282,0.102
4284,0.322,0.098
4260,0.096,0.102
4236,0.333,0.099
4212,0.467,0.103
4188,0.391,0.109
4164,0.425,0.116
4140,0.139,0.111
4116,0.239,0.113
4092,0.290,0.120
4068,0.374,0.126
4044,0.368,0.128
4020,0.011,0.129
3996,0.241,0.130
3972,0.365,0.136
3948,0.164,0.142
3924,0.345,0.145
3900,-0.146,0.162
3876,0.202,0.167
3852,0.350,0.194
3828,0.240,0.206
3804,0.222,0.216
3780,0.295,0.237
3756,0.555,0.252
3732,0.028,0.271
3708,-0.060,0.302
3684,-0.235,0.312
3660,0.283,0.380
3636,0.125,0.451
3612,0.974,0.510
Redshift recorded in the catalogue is 0.83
